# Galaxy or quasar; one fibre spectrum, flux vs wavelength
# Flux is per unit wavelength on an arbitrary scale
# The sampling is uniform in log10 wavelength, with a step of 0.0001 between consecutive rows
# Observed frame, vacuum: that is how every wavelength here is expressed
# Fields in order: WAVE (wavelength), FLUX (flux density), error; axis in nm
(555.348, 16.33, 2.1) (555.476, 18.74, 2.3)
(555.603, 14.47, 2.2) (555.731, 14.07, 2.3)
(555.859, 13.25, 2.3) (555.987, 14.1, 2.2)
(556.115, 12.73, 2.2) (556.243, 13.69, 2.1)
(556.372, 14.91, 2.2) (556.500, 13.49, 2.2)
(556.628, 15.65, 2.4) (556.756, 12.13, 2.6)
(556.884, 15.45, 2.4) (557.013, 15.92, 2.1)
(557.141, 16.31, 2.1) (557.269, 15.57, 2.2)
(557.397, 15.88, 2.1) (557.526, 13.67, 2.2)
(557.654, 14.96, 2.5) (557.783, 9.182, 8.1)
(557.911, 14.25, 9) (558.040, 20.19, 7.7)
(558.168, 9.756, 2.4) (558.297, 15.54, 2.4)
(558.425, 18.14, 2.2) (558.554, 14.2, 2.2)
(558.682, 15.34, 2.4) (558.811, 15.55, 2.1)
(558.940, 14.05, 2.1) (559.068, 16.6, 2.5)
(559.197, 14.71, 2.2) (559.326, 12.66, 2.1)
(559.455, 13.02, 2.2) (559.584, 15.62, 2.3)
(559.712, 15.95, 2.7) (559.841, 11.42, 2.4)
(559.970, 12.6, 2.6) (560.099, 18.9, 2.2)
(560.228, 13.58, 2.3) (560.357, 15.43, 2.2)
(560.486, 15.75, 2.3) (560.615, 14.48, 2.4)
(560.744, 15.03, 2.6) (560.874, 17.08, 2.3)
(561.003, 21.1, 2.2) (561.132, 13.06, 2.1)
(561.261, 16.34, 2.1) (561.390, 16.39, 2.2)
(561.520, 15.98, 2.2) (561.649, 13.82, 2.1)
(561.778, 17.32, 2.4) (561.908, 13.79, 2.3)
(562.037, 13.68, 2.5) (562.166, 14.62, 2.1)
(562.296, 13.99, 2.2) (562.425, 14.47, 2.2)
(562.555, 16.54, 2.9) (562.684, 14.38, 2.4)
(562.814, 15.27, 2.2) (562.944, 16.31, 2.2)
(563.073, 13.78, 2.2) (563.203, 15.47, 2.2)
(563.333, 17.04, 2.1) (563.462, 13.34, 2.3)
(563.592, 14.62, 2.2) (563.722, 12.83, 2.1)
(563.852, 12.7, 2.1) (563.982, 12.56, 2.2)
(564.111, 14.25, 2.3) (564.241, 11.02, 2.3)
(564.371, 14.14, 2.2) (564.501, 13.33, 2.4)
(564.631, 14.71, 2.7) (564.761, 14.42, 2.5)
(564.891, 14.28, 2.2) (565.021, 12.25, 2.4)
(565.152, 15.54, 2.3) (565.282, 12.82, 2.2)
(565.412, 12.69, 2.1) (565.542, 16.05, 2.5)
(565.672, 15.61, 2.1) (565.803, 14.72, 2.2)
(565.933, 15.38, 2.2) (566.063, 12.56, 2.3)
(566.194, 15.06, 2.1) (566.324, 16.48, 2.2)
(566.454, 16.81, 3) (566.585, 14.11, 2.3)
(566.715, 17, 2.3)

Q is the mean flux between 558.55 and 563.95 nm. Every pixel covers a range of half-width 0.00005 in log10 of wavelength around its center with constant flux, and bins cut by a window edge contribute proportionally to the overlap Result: 15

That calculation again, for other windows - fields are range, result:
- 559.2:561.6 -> 15.2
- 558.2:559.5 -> 14.9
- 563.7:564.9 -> 13.4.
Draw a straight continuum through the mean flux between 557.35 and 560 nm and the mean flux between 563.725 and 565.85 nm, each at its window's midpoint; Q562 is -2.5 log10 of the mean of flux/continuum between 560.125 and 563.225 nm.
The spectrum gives -0.091 mag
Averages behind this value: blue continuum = 14.5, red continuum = 13.8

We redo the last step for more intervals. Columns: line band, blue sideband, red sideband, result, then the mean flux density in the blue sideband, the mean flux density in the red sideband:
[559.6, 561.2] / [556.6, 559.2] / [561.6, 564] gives -0.05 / 14.9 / 14.6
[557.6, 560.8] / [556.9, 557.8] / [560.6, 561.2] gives 0.06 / 14.8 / 16.3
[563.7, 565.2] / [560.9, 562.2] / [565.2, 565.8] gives 0.09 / 15.7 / 14.4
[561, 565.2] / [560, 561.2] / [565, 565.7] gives 0.04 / 15.9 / 14.2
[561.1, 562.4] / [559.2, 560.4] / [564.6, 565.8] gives -0.05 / 14.4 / 14.3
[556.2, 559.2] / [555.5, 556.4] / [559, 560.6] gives -0.03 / 14.1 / 14.7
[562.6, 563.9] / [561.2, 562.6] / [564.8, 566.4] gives 0.02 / 15.2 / 14.5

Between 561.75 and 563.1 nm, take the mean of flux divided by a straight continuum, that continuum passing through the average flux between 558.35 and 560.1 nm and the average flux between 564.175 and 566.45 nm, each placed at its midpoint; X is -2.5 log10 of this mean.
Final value -0.03 mag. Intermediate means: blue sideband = 14.8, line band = 14.9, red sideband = 14.3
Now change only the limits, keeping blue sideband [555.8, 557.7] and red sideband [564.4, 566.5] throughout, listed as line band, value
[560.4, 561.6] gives -0.11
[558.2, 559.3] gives -0.05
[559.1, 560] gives 0.05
